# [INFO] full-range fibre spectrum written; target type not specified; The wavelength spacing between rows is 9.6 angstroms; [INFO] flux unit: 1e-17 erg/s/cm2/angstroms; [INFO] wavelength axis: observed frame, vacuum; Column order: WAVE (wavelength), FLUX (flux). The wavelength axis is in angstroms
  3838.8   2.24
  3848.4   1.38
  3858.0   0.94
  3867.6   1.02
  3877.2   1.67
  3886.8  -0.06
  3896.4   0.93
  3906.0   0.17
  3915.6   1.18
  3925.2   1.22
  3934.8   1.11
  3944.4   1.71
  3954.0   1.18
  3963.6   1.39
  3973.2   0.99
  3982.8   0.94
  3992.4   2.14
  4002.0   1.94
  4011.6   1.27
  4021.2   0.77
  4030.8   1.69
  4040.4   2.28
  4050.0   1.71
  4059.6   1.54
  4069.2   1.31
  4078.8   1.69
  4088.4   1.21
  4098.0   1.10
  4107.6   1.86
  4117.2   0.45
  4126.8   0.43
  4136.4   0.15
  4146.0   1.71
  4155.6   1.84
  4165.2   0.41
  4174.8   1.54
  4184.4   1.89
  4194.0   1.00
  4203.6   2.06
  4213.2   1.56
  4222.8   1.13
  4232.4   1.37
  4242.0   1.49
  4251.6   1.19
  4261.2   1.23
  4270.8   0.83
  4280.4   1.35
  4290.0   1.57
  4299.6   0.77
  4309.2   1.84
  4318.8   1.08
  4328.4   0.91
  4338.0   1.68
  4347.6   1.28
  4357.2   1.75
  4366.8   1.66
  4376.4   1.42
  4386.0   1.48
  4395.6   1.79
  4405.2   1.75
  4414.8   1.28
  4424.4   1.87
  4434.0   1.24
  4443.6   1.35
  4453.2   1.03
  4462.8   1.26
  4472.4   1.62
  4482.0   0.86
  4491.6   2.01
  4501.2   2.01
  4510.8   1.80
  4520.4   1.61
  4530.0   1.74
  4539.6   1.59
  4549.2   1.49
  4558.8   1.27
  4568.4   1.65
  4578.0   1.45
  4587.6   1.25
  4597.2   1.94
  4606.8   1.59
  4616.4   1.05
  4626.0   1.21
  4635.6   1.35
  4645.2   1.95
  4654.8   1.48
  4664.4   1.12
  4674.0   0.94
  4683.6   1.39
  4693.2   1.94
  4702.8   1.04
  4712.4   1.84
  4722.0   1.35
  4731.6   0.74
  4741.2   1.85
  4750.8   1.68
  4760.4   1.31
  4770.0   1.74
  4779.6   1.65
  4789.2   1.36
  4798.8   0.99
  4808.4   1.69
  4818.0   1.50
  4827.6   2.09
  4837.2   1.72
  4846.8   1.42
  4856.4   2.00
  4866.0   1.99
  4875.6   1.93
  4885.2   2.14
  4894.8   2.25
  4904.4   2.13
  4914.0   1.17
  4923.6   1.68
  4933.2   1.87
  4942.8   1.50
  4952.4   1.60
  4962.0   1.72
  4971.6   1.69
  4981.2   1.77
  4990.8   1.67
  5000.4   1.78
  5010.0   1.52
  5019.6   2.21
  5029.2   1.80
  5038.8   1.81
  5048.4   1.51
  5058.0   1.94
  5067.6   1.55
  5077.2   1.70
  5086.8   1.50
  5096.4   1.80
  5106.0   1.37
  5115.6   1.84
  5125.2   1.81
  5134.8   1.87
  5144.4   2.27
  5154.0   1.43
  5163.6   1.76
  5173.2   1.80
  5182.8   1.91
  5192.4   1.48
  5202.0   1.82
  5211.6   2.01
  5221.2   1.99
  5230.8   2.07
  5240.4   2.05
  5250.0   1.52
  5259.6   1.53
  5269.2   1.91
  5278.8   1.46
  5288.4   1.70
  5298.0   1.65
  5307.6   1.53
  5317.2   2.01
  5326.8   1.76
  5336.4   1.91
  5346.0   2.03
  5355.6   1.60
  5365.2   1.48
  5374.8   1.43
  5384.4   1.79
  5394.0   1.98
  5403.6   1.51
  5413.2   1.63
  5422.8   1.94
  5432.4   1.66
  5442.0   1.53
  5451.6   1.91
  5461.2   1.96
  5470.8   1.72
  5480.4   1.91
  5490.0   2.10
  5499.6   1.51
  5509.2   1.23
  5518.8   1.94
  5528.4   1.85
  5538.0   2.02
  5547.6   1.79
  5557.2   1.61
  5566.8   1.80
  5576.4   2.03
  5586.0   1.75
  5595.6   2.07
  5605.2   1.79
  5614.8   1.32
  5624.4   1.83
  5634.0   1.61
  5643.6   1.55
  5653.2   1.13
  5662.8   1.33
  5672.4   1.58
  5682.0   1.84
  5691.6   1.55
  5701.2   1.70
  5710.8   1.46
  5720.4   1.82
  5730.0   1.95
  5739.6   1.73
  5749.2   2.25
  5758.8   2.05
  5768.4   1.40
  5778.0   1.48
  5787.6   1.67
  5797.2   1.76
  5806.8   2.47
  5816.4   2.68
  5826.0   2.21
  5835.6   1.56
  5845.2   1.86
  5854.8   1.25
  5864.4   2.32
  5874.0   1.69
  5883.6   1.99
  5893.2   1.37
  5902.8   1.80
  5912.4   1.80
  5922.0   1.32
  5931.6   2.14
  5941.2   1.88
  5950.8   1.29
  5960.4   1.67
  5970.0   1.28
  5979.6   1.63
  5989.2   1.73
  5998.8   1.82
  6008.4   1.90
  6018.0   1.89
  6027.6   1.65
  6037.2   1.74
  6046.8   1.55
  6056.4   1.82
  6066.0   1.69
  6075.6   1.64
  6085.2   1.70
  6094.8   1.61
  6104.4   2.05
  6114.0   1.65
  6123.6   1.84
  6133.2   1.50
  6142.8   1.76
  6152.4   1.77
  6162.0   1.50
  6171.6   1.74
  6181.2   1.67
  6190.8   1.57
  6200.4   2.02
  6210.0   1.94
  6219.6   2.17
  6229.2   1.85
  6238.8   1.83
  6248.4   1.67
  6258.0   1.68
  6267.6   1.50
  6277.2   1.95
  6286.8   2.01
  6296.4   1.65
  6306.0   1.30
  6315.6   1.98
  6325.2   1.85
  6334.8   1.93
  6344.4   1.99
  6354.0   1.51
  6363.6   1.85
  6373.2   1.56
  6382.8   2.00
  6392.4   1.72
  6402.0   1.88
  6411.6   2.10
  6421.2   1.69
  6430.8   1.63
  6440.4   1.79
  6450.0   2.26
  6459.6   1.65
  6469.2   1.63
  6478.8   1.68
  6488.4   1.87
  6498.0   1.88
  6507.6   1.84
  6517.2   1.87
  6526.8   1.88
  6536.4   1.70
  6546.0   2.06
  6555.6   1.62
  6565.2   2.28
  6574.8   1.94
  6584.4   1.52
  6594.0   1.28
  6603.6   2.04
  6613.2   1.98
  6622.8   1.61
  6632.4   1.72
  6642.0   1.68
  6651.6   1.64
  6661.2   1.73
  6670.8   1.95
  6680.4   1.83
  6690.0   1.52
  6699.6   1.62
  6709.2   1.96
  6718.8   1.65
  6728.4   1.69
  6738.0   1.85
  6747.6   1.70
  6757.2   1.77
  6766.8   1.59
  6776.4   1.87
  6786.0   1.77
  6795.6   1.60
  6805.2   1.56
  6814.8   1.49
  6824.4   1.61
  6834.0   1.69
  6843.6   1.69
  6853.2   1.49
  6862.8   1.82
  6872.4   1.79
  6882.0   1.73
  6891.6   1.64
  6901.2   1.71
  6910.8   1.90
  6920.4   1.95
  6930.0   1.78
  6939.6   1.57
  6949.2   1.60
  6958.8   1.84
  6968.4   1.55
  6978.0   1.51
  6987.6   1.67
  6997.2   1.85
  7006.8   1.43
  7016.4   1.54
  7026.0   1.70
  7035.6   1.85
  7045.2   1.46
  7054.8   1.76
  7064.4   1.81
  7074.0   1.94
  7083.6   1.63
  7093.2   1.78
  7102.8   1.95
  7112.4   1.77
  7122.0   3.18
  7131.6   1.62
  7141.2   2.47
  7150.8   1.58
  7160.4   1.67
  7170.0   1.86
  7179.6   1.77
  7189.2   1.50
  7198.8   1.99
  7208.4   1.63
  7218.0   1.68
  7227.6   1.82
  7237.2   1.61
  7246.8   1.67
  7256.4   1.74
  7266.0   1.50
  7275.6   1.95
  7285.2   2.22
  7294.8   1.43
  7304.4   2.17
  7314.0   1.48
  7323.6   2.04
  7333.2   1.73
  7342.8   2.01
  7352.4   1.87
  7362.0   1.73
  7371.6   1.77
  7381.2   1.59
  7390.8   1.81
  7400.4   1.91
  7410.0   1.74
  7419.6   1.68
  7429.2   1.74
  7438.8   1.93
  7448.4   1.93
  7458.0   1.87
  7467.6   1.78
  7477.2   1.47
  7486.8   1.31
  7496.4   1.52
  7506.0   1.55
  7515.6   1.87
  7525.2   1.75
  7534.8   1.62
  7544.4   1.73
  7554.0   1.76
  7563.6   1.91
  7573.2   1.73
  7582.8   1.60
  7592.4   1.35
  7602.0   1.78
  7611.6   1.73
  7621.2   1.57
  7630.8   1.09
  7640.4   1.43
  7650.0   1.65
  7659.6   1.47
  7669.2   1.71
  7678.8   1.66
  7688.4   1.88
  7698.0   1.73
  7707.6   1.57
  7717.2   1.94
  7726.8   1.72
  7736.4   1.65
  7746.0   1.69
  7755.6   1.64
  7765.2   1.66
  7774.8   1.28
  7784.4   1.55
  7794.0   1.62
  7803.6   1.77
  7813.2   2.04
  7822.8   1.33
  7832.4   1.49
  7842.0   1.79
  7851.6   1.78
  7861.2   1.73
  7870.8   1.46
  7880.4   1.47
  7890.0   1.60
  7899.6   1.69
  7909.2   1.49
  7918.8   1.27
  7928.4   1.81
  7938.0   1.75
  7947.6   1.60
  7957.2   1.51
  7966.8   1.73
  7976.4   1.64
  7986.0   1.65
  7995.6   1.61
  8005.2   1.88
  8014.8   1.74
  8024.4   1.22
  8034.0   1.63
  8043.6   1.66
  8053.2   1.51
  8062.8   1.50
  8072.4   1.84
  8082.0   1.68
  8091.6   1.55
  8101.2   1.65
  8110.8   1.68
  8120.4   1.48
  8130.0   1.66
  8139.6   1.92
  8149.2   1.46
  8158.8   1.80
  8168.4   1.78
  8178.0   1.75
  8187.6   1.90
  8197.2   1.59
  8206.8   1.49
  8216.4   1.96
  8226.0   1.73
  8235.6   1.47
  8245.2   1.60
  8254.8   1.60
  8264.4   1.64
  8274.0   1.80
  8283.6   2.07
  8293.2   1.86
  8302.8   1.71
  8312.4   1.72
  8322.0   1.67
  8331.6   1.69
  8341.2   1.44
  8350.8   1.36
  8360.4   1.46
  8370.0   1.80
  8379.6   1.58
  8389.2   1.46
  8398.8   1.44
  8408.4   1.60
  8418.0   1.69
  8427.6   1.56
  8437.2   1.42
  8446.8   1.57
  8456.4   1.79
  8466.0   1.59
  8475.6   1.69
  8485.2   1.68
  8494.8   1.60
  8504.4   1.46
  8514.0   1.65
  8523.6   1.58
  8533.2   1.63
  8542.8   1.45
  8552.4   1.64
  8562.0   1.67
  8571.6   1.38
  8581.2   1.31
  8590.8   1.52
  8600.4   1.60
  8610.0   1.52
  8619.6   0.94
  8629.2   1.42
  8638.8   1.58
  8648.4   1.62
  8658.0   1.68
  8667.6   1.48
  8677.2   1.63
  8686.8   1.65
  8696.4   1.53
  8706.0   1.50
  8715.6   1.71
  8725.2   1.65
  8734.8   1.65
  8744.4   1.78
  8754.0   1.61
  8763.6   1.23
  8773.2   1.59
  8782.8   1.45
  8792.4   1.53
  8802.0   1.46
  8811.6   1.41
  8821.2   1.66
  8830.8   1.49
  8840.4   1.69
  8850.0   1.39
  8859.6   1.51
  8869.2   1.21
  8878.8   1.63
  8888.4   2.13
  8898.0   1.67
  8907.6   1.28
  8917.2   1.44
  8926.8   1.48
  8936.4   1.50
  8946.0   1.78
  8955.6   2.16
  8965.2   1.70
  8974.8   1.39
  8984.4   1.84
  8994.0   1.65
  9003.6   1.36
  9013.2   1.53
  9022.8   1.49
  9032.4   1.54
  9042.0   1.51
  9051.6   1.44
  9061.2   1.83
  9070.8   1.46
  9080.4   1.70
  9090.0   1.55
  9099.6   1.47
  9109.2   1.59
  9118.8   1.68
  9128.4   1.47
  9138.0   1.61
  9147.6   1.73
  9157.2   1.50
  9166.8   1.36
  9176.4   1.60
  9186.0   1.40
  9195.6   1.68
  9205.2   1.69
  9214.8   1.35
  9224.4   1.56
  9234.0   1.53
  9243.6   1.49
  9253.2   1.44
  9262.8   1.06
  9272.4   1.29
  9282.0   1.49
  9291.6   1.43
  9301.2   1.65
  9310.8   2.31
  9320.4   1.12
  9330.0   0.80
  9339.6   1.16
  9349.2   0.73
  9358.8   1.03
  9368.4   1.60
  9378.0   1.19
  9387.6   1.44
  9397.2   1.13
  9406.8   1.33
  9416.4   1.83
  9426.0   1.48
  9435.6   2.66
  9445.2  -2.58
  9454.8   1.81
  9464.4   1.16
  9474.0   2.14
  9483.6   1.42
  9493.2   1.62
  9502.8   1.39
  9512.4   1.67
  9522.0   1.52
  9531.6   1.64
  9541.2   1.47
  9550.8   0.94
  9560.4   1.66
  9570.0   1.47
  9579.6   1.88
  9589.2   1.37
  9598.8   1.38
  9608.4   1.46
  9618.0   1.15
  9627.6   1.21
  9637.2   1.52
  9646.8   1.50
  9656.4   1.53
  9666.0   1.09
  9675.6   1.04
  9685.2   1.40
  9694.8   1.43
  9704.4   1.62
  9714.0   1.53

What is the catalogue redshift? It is 0.084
